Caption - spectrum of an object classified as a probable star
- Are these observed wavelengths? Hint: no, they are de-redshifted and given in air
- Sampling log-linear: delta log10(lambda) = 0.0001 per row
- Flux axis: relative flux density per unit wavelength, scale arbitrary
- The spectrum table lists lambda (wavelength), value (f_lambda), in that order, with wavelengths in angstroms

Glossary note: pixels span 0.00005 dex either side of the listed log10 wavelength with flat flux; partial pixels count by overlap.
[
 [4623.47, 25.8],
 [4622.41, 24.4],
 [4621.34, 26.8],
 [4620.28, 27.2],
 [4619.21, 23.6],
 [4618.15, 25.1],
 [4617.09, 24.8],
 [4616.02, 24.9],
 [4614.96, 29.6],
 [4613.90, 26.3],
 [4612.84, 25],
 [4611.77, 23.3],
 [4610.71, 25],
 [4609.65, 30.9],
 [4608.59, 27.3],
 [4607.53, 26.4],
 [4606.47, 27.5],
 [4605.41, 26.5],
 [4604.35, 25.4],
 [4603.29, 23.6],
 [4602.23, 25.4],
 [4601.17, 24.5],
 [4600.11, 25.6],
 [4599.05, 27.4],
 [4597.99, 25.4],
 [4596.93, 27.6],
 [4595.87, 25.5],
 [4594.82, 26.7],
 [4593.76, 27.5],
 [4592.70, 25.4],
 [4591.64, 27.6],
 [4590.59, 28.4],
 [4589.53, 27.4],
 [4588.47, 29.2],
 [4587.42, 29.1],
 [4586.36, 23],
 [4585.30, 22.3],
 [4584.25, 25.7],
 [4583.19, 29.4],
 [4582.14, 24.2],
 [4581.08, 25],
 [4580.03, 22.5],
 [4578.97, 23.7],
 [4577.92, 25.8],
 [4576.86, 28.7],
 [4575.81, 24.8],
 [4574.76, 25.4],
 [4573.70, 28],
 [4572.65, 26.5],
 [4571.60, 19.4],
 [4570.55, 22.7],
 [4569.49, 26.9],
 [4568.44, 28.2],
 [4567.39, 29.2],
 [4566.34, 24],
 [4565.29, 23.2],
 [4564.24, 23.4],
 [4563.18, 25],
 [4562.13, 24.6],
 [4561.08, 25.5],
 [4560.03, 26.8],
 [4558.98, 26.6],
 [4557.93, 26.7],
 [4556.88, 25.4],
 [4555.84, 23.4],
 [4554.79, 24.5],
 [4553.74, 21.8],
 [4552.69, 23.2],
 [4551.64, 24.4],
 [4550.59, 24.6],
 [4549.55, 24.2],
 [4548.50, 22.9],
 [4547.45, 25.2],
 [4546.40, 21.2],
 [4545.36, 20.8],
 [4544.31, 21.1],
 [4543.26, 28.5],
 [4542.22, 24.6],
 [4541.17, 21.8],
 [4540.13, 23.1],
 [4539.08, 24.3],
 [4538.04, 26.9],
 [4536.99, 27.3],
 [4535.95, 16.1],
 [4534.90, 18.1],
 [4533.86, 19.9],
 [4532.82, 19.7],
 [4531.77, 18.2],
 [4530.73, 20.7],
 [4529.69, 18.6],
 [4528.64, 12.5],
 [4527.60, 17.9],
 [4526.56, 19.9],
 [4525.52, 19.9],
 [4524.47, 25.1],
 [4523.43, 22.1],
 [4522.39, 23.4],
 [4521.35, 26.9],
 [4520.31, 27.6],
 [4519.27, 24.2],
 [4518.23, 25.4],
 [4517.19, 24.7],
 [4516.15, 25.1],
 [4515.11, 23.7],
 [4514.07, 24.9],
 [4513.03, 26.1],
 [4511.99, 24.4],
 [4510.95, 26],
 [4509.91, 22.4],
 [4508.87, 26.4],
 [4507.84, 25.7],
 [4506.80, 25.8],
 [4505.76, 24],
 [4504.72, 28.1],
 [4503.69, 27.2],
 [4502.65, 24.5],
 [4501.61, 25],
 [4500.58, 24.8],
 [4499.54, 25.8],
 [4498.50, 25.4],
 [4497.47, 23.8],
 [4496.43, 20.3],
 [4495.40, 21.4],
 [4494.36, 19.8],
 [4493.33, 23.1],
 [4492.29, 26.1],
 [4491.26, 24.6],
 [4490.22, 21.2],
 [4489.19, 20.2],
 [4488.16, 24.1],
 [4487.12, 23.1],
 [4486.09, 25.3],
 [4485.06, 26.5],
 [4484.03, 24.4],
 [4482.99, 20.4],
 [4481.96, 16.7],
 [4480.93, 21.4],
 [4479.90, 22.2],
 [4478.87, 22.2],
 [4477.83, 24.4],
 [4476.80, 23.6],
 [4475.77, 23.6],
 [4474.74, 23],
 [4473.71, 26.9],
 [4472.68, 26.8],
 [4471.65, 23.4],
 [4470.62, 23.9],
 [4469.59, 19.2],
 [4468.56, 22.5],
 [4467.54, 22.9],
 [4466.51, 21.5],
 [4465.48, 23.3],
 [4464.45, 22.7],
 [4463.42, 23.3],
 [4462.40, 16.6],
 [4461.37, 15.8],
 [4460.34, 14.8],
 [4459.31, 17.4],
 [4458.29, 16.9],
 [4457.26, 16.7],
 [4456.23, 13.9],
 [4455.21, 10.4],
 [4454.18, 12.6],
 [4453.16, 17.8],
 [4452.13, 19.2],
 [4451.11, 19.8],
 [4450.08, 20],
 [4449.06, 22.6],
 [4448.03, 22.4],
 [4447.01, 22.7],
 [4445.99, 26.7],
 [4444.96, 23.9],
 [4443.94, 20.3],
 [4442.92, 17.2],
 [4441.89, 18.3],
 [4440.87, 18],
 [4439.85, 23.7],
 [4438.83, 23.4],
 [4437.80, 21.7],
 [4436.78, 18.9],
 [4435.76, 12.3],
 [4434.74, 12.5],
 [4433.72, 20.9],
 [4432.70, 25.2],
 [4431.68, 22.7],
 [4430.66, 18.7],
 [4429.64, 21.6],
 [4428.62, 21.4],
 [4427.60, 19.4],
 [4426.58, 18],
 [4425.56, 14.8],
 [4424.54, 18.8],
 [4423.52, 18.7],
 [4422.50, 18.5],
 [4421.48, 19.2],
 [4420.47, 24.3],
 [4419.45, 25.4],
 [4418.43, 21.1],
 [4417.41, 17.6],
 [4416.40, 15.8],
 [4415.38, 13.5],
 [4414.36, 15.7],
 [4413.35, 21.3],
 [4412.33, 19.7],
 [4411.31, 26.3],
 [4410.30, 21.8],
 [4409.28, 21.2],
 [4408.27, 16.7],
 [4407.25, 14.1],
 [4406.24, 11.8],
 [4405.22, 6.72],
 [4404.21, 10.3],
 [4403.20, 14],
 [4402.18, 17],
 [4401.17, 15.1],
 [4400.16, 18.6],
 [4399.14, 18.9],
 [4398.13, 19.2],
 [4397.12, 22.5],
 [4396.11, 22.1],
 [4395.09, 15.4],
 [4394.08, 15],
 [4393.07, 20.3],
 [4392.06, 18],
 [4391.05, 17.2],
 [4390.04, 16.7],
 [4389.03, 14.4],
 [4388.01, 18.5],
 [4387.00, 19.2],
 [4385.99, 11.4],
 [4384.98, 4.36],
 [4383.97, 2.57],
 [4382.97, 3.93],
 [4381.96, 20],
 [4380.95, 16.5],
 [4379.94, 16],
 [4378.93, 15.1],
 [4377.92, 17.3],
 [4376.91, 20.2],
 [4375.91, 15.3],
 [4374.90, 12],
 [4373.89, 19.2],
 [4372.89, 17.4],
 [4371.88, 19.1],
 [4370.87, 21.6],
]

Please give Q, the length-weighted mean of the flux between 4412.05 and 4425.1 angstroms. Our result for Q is 19.2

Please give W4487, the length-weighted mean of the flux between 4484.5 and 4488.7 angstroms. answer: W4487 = 24.7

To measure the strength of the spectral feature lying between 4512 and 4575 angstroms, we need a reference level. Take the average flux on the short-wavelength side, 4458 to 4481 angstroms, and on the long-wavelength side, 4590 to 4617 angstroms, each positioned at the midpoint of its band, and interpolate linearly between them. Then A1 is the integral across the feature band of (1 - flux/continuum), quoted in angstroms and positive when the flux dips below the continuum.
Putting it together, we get 1.9 angstroms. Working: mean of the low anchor 21.7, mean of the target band 23.5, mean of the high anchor 26.3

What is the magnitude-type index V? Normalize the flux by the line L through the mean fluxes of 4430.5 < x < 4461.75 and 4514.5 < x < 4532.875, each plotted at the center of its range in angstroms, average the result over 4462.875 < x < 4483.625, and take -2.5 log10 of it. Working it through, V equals -0.135 mag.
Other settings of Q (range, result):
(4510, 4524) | 24.9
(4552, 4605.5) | 25.6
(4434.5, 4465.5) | 18.9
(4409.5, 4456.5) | 19.6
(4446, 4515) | 22.2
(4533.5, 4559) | 23.4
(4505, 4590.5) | 24.1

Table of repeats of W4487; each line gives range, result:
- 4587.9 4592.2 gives 28.2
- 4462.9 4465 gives 23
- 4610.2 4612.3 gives 24.2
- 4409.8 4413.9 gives 22.2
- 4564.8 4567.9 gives 25.5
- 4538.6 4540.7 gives 23.6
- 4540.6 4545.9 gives 23.4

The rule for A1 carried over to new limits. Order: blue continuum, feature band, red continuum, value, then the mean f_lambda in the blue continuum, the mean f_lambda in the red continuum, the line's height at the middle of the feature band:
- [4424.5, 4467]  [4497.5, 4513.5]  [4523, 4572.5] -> -2.9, 19.3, 23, 21.5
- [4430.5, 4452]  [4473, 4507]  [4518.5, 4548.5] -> -3.6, 20.6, 22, 21.3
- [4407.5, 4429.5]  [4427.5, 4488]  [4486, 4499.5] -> 1.8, 19.5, 23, 21.3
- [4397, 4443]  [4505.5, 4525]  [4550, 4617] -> -1.9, 18.5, 25.7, 22.7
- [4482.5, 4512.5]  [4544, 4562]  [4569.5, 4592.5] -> 0.8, 24.1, 25.7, 25.2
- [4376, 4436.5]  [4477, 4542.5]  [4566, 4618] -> -3.1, 17.2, 26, 22.1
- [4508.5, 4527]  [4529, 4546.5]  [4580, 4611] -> 2.2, 24.3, 26.3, 24.8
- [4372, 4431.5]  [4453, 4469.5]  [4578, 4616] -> 1.5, 17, 26.1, 19.8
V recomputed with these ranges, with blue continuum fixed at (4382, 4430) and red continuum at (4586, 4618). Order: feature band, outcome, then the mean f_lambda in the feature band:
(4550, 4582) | -0.01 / 25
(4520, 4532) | 0.08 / 21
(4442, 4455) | -0.06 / 20.1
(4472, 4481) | -0.17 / 23.9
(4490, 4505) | -0.13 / 24.1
